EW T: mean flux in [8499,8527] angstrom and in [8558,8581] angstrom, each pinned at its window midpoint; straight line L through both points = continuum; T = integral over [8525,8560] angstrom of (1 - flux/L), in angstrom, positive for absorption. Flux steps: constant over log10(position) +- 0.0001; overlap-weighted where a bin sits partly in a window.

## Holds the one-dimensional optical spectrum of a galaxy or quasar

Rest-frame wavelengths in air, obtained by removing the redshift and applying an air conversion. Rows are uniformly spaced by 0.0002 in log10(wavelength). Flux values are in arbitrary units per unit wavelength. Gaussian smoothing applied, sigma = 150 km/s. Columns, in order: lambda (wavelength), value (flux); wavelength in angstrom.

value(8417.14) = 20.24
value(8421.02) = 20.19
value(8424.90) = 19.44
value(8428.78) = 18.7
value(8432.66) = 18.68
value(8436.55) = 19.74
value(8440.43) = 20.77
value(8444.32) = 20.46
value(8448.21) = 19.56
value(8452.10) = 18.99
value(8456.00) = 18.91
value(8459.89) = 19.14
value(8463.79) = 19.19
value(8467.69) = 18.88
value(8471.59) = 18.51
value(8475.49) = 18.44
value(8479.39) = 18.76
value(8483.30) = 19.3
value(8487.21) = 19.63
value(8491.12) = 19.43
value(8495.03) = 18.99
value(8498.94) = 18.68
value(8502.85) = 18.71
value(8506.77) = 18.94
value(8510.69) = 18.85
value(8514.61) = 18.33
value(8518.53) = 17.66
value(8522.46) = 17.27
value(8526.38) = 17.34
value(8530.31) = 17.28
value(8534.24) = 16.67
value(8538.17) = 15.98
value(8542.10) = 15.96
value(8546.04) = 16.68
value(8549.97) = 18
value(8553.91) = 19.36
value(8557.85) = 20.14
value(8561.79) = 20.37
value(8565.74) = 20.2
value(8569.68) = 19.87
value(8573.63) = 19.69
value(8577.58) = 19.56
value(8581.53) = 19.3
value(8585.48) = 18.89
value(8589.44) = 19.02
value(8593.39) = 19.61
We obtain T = 3.0 angstrom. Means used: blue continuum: 18.2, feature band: 17.5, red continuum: 19.9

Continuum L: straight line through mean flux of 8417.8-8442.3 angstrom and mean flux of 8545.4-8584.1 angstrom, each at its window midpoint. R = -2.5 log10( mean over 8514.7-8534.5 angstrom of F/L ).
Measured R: 0.12 mag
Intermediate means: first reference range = 19.6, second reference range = 19.4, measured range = 17.4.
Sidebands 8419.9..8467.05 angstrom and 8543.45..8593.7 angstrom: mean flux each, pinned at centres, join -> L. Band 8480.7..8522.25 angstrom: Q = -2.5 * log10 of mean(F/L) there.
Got 0.032 mag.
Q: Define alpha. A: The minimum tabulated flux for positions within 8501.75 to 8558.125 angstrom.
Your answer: 15.96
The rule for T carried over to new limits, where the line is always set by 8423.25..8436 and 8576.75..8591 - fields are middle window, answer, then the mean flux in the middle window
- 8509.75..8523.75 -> 0.8 angstrom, 18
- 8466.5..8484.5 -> 0.3 angstrom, 18.8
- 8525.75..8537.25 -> 1.3 angstrom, 17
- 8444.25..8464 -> -0.3 angstrom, 19.3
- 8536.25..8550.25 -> 1.9 angstrom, 16.5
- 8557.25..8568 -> -0.6 angstrom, 20.2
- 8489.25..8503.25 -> 0.1 angstrom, 19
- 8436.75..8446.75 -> -0.7 angstrom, 20.4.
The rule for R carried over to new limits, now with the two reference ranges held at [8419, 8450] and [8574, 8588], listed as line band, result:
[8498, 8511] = 0.04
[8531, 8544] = 0.19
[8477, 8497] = 0.02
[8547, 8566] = 0.00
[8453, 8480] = 0.04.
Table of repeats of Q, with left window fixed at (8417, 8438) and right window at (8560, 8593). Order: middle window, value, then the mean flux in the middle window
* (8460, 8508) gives 0.030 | 19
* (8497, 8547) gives 0.115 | 17.6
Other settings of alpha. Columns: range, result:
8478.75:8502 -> 18.68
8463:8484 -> 18.44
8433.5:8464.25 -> 18.91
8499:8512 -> 18.71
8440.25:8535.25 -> 16.67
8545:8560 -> 16.68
